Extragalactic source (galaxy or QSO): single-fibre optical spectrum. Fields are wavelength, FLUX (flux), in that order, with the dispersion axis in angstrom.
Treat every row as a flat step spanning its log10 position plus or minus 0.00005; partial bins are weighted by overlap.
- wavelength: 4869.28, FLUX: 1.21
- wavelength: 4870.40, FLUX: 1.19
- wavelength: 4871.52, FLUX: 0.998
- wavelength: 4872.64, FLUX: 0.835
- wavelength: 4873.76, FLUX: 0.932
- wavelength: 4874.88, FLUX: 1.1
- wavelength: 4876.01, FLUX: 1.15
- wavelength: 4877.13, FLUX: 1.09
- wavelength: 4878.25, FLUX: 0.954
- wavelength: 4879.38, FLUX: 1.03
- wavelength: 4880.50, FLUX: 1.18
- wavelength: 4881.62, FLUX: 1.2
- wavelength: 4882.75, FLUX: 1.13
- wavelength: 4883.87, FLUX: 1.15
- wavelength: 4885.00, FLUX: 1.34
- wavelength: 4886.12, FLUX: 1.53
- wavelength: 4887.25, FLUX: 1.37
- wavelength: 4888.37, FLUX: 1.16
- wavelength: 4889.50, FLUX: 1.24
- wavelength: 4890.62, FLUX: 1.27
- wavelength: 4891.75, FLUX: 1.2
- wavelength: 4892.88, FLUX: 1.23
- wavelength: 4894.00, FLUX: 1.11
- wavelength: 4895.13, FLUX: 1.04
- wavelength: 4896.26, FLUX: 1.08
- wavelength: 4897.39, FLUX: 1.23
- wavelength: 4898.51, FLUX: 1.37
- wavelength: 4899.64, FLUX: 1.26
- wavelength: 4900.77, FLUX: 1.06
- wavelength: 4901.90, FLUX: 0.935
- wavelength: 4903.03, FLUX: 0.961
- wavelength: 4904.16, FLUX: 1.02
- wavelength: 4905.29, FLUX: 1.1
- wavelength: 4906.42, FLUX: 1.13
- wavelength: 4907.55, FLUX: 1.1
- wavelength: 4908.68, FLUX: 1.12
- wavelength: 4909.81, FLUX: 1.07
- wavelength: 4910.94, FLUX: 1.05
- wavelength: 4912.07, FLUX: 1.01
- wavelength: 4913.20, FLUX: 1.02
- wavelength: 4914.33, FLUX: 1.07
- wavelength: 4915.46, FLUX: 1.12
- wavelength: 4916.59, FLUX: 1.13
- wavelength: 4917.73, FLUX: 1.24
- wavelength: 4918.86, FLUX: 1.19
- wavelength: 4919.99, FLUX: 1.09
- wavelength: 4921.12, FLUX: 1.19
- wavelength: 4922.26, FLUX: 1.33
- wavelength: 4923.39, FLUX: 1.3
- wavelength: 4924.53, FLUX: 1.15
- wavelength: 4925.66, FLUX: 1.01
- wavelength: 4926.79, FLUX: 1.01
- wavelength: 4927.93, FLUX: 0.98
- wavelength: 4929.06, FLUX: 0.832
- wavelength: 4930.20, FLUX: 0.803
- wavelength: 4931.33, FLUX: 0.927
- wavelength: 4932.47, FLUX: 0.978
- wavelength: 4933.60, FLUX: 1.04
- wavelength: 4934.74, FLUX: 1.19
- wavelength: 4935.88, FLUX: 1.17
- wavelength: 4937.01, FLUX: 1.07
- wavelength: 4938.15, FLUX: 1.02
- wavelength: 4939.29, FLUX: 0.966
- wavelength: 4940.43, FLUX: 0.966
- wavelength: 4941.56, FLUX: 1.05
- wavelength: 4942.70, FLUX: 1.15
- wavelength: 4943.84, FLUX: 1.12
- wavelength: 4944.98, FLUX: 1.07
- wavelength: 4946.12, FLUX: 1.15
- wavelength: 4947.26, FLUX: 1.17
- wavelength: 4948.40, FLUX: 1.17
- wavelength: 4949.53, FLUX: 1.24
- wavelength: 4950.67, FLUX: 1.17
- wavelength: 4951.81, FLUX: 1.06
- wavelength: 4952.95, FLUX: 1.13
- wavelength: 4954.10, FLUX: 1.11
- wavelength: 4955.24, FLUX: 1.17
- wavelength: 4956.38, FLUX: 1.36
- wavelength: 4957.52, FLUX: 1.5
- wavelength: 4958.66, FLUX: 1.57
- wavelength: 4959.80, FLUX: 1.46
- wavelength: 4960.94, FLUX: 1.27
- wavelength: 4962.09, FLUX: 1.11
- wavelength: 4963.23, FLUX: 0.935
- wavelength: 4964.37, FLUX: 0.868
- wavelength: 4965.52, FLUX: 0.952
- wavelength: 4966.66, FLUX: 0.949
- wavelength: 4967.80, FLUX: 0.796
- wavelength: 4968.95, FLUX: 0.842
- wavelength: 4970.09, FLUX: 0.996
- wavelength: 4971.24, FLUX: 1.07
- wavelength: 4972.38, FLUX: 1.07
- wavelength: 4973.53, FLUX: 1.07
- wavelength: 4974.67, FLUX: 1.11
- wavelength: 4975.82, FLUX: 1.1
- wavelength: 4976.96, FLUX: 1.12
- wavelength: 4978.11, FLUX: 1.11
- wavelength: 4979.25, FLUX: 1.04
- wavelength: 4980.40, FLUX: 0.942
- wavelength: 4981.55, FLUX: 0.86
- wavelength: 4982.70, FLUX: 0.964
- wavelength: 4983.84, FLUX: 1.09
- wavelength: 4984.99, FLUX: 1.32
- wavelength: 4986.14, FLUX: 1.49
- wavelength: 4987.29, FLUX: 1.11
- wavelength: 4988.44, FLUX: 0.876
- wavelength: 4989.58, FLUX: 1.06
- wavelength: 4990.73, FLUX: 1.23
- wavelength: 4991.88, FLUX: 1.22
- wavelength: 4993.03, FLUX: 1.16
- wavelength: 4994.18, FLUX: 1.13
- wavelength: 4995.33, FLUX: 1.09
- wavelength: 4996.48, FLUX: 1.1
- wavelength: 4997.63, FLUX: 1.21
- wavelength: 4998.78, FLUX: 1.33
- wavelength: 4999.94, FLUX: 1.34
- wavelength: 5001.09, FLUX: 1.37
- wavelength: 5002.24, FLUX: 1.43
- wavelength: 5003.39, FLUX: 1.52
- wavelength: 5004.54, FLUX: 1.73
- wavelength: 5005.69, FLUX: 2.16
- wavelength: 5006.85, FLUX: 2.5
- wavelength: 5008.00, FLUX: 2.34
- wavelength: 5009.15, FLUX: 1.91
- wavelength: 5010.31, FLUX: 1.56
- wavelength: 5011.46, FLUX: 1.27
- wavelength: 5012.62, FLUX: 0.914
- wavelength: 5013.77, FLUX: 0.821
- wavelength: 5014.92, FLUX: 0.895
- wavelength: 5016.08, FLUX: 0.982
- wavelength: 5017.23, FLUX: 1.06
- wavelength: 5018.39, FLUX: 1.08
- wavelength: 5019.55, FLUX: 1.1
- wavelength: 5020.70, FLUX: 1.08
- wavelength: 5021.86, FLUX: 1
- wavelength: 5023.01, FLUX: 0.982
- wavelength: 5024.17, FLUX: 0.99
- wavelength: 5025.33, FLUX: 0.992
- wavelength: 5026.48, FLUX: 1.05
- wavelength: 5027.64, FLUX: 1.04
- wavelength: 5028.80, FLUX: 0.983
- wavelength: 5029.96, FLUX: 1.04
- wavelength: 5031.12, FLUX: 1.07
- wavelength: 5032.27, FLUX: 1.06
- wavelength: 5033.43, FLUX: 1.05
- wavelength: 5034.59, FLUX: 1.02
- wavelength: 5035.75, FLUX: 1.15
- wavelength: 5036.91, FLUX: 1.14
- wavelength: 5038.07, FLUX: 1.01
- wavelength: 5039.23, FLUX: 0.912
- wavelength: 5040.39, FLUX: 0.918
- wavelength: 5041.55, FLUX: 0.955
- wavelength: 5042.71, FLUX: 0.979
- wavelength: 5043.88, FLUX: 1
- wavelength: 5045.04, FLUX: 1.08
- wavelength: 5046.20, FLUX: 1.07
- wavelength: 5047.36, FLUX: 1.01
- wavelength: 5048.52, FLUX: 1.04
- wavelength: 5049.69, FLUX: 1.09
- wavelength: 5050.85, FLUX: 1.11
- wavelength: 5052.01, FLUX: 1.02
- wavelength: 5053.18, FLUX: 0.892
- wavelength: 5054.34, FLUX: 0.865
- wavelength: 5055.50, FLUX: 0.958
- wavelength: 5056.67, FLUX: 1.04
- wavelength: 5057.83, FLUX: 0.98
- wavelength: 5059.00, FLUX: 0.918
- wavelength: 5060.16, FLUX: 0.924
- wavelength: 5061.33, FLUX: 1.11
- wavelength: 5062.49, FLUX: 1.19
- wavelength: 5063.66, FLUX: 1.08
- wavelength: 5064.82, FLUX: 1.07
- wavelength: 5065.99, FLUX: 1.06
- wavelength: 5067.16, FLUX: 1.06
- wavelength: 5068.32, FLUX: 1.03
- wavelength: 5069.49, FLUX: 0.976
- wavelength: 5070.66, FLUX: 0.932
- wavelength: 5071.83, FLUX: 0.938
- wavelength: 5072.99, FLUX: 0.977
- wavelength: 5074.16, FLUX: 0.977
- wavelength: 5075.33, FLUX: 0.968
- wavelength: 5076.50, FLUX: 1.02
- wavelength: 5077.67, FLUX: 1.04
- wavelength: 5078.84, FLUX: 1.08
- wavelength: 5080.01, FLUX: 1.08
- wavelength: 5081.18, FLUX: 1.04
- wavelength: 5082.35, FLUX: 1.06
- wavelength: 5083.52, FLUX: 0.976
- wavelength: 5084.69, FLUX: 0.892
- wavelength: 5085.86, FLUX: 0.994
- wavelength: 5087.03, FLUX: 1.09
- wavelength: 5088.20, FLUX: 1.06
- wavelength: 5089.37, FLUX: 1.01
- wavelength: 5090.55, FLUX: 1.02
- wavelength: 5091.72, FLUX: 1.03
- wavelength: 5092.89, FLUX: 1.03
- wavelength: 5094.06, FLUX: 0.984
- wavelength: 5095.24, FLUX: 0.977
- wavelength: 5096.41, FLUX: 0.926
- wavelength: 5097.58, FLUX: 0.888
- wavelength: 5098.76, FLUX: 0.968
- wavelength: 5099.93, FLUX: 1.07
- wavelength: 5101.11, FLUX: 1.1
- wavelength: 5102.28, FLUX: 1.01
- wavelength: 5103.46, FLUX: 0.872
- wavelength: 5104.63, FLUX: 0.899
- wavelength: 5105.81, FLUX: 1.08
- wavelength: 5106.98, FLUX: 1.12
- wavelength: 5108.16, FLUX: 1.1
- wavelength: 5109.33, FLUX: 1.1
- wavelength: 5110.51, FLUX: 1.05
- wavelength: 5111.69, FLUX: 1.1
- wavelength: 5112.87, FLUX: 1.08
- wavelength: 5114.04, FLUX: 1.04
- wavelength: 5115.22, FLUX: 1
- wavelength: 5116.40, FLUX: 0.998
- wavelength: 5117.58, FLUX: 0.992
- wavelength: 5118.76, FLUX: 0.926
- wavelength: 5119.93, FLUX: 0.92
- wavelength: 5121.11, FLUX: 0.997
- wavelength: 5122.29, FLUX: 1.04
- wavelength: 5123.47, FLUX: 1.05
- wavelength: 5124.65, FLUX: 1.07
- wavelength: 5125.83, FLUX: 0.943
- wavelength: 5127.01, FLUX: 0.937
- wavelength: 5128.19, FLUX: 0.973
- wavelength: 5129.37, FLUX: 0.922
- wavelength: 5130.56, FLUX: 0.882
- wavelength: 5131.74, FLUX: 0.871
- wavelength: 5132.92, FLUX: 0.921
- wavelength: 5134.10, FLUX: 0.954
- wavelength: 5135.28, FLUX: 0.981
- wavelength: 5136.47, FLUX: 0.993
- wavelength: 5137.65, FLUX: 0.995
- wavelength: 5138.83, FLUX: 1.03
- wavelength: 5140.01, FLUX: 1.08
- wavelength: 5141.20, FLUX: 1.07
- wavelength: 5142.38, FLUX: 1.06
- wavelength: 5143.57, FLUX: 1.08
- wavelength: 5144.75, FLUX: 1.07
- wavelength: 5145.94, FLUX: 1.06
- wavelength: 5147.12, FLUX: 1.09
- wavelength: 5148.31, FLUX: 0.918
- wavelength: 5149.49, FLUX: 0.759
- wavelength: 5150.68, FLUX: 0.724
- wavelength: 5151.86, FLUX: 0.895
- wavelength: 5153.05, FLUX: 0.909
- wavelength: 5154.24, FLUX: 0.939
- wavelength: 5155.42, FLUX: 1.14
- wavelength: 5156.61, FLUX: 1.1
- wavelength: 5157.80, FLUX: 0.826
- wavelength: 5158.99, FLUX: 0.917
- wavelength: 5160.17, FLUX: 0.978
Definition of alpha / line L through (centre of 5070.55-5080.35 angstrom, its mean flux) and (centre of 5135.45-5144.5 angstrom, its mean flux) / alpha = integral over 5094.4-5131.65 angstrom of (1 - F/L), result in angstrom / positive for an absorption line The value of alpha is 1.0 angstrom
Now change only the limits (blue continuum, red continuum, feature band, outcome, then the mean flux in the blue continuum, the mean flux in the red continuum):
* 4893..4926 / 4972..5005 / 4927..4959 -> 1.1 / 1.12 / 1.18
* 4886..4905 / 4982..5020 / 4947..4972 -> 2.5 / 1.17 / 1.31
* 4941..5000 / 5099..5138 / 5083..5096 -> 0.2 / 1.12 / 0.999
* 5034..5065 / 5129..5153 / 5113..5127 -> -0.3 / 1.02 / 0.967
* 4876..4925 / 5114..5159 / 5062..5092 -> -0.1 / 1.15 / 0.976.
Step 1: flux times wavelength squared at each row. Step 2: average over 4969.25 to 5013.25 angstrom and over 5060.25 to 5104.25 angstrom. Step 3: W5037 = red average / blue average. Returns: 0.8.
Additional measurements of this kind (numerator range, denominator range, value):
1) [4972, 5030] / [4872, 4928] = 1.12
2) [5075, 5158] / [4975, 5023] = 0.83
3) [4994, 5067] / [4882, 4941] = 1.08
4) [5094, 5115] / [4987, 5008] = 0.76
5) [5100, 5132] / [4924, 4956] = 1.01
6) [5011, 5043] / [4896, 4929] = 0.96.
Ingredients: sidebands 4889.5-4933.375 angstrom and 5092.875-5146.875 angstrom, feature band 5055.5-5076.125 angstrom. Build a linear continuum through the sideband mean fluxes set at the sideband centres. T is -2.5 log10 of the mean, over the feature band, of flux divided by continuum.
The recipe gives 0.02 mag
